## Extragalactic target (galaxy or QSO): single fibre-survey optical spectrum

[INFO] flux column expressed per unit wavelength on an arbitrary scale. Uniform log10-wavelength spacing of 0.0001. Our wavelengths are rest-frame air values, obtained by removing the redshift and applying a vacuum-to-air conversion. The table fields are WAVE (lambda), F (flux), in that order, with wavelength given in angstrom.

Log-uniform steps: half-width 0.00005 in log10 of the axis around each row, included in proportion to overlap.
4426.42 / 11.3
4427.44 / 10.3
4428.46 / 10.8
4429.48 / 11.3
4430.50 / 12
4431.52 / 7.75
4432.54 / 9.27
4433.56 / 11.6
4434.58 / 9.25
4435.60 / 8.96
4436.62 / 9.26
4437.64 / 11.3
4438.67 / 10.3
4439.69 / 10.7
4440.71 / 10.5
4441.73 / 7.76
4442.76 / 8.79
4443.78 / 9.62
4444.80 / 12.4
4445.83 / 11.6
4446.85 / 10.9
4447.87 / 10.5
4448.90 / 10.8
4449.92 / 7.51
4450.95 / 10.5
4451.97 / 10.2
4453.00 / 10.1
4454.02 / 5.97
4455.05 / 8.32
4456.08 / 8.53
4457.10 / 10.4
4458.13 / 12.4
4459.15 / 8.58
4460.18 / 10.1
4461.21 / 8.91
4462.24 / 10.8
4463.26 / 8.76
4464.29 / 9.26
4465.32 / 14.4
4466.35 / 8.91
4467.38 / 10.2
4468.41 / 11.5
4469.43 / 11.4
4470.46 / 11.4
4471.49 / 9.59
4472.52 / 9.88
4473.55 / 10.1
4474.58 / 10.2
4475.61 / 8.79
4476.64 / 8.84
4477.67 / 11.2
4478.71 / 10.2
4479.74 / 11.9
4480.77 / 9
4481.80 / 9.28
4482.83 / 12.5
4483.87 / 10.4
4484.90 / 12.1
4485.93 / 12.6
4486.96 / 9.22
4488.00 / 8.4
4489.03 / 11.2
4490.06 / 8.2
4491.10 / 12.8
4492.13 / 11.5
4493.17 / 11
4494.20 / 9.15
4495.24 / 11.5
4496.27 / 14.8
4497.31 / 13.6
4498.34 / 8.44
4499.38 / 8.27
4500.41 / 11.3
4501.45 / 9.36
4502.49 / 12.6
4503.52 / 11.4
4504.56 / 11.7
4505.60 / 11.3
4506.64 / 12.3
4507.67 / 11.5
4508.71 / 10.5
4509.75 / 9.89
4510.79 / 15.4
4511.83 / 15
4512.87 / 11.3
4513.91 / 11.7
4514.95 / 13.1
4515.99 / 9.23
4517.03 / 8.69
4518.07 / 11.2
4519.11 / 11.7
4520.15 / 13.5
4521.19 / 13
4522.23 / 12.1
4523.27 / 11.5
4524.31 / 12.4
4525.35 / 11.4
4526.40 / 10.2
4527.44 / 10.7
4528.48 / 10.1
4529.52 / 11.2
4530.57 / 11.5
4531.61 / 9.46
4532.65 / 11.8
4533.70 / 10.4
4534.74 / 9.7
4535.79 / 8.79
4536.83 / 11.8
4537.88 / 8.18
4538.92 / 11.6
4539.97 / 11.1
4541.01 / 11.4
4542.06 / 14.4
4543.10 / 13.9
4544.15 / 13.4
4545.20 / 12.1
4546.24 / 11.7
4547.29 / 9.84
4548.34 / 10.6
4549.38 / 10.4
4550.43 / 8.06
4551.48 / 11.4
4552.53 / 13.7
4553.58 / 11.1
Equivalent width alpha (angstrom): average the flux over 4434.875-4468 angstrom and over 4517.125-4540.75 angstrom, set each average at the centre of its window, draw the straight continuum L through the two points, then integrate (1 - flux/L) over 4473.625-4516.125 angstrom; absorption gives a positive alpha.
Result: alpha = -2.0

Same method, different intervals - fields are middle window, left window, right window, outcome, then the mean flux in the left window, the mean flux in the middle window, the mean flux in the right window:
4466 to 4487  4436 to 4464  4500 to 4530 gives 0.11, 9.83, 10.5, 11.6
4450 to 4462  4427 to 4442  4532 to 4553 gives 1.06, 10.1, 9.41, 11.2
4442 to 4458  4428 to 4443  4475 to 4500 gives 0.61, 9.99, 9.77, 10.6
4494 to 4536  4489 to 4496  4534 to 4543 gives -1.45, 10.9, 11.3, 11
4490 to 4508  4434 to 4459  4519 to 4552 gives -0.95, 9.85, 11.2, 11.2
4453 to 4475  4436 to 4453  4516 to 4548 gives 0.89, 10.2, 9.99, 11.3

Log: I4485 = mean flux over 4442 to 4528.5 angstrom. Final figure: 10.7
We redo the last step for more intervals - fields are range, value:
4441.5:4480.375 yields 10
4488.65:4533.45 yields 11.4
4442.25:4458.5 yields 9.89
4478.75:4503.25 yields 10.8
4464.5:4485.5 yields 10.6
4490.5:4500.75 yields 11.2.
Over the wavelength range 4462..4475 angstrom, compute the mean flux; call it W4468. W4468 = 10.5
